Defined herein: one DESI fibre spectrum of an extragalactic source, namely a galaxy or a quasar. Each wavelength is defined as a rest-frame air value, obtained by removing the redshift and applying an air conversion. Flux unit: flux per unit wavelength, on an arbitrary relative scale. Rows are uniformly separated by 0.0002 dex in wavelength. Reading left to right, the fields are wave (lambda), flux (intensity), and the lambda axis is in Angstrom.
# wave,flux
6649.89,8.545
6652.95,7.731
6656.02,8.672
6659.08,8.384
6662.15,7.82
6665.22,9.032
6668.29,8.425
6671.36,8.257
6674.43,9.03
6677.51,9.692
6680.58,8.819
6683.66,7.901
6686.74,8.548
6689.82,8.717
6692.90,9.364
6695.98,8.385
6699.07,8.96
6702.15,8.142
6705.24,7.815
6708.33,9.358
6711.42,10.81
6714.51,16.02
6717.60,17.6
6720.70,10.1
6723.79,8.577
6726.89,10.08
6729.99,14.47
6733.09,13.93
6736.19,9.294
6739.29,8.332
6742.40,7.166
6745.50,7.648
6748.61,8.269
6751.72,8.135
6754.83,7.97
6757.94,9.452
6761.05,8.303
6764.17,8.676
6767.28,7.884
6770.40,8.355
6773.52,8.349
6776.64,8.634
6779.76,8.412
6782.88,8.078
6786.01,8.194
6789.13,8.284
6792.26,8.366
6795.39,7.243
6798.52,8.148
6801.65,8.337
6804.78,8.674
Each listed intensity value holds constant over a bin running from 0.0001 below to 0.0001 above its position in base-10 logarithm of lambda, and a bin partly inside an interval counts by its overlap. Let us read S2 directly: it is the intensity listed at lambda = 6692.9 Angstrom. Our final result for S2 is 9.364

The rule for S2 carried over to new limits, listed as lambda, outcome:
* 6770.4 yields 8.355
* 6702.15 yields 8.142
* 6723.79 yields 8.577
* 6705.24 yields 7.815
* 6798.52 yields 8.148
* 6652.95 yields 7.731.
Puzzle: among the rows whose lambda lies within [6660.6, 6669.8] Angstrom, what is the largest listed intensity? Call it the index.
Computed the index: 9.032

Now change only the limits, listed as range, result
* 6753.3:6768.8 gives 9.452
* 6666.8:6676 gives 9.03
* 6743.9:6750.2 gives 8.269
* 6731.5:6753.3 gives 13.93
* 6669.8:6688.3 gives 9.692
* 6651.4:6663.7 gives 8.672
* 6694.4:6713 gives 10.81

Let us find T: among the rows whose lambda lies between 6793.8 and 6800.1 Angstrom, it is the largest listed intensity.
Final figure 8.148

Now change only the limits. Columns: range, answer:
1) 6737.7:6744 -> 8.332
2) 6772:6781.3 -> 8.634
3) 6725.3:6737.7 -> 14.47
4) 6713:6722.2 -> 17.6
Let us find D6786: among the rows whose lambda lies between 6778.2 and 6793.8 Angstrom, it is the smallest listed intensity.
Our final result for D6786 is 8.078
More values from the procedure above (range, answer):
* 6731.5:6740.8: 8.332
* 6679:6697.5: 7.901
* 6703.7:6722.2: 7.815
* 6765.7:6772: 7.884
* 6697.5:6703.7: 8.142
